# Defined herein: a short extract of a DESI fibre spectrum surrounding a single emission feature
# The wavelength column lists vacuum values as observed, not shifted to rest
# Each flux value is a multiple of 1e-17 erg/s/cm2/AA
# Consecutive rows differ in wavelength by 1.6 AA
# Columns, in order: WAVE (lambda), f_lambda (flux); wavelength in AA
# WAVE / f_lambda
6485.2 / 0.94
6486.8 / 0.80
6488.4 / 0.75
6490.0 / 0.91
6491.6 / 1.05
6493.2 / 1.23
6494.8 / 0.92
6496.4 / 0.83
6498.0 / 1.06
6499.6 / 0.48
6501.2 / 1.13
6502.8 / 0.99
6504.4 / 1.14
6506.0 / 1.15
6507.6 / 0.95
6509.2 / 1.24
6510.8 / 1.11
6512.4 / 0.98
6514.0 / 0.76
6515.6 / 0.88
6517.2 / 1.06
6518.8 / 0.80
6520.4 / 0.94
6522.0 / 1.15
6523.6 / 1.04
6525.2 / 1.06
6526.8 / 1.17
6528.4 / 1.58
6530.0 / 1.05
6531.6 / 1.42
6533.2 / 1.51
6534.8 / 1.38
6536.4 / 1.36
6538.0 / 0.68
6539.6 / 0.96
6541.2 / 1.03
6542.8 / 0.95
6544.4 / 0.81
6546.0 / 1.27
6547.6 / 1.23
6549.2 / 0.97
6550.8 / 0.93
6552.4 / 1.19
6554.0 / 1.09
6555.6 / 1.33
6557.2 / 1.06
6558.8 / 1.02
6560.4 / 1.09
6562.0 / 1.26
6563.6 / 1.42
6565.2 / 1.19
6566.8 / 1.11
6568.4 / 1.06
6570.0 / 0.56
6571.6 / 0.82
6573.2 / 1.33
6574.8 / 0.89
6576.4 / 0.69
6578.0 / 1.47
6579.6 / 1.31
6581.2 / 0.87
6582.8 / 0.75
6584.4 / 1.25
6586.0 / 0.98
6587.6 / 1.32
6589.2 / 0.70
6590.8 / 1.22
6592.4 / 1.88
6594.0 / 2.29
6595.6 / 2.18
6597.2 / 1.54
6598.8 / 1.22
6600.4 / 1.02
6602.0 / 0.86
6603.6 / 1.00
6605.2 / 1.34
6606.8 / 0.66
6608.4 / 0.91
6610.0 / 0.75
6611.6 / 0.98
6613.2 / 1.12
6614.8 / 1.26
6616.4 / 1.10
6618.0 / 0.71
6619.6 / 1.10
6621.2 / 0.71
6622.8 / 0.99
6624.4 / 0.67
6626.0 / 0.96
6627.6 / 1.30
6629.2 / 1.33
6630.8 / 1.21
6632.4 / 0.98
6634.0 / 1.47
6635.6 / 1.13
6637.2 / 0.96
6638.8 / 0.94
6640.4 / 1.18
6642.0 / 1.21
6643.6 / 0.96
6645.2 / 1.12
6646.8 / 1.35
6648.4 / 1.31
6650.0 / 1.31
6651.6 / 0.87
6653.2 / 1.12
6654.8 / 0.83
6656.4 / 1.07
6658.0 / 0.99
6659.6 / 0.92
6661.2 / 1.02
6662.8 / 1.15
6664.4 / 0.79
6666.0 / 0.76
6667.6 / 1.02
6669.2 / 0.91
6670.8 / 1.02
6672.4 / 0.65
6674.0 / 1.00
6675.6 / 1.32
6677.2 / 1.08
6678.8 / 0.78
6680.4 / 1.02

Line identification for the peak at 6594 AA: [O III]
